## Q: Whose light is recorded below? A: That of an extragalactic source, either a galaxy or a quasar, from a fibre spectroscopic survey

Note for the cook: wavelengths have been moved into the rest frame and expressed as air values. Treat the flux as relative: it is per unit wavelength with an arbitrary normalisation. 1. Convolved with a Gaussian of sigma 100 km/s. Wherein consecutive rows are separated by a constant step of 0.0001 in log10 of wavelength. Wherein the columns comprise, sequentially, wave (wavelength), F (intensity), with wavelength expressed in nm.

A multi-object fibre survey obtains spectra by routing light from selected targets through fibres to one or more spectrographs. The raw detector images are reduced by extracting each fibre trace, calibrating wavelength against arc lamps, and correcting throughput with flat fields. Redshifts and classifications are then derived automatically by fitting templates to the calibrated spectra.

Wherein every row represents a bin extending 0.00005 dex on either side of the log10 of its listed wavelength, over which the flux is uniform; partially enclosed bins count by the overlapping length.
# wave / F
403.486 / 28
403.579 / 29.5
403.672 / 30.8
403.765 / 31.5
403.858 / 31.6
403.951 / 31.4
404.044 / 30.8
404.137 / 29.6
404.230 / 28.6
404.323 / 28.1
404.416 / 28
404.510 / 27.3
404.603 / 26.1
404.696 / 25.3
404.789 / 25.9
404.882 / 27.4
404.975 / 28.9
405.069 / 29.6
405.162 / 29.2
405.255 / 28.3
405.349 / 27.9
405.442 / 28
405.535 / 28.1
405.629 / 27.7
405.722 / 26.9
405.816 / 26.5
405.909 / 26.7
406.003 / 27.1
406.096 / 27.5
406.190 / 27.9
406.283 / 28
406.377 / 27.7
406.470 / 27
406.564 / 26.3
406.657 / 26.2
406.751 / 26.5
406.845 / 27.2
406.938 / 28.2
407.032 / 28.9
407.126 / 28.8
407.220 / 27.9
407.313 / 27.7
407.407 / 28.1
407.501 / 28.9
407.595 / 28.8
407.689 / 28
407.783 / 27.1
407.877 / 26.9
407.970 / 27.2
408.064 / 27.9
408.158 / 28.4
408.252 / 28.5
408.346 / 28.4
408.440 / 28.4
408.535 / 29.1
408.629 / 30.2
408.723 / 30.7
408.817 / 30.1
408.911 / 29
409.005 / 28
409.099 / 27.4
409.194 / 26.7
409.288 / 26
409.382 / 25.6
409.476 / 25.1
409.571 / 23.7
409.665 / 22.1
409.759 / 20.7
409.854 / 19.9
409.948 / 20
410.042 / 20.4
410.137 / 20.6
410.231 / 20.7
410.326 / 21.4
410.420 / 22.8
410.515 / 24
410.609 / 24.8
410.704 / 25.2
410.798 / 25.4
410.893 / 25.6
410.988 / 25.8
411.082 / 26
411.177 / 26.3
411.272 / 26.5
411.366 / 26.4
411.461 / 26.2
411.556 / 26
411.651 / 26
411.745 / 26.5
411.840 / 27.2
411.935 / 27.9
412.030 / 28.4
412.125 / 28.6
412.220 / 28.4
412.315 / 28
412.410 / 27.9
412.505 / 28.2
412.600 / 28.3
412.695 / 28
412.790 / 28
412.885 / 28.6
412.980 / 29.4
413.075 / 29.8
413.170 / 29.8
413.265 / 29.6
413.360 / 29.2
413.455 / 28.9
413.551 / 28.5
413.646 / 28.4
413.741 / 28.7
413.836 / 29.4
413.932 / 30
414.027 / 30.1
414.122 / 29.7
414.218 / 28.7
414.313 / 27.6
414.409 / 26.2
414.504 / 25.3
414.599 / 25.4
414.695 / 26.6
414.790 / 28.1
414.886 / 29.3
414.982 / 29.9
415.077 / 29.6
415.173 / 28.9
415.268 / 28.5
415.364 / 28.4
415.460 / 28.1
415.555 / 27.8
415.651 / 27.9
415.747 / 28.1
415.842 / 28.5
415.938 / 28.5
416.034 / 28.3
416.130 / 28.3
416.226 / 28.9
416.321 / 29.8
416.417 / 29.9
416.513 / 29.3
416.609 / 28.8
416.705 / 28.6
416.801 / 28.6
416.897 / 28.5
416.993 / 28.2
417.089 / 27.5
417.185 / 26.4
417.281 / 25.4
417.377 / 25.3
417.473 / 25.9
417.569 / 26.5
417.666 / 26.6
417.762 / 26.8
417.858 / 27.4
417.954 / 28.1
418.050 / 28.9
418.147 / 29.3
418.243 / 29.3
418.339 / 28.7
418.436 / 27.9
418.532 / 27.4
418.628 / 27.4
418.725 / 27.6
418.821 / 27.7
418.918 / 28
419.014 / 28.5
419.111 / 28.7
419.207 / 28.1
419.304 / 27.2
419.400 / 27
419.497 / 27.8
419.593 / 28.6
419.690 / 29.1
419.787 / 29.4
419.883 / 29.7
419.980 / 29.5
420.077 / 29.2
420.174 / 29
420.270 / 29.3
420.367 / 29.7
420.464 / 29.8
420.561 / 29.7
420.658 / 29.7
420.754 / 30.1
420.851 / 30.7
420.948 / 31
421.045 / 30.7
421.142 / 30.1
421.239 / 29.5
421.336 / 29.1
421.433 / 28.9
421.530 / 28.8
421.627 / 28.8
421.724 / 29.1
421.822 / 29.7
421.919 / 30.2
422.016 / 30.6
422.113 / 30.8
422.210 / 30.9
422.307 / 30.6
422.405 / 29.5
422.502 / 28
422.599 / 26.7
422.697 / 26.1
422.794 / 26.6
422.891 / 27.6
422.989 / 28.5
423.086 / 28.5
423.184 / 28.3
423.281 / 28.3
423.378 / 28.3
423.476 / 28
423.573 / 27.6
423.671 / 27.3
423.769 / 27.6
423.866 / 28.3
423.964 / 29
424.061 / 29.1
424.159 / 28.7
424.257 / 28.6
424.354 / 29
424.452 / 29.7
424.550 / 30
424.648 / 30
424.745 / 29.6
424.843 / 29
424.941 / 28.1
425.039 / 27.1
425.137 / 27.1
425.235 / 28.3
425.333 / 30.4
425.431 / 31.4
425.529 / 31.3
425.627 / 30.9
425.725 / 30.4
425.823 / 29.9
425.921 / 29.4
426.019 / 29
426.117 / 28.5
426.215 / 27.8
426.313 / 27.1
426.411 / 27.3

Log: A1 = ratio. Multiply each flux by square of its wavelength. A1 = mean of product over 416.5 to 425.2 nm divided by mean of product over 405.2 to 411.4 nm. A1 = 1.15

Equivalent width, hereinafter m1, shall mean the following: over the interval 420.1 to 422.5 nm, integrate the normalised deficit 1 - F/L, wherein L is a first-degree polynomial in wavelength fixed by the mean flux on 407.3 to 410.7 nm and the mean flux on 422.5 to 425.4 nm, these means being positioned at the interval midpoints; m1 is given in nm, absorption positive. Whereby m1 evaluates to -0.16 nm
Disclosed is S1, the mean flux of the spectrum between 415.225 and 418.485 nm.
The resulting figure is 28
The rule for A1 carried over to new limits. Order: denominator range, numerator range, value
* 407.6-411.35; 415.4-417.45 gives 1.13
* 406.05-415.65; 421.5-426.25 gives 1.13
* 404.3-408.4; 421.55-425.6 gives 1.13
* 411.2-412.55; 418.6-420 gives 1.07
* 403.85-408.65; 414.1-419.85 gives 1.06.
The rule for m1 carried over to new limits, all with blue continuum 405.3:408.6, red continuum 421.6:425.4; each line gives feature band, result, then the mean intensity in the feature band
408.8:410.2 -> 0.186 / 24.2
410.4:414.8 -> 0.092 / 27.5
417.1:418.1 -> 0.057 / 26.8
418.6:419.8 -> 0.017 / 28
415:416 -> -0.008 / 28.5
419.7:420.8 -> -0.039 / 29.5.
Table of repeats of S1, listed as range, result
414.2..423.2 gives 28.5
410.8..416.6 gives 28.1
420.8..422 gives 29.7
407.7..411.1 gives 25.6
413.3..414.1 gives 29.2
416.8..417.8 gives 26.8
